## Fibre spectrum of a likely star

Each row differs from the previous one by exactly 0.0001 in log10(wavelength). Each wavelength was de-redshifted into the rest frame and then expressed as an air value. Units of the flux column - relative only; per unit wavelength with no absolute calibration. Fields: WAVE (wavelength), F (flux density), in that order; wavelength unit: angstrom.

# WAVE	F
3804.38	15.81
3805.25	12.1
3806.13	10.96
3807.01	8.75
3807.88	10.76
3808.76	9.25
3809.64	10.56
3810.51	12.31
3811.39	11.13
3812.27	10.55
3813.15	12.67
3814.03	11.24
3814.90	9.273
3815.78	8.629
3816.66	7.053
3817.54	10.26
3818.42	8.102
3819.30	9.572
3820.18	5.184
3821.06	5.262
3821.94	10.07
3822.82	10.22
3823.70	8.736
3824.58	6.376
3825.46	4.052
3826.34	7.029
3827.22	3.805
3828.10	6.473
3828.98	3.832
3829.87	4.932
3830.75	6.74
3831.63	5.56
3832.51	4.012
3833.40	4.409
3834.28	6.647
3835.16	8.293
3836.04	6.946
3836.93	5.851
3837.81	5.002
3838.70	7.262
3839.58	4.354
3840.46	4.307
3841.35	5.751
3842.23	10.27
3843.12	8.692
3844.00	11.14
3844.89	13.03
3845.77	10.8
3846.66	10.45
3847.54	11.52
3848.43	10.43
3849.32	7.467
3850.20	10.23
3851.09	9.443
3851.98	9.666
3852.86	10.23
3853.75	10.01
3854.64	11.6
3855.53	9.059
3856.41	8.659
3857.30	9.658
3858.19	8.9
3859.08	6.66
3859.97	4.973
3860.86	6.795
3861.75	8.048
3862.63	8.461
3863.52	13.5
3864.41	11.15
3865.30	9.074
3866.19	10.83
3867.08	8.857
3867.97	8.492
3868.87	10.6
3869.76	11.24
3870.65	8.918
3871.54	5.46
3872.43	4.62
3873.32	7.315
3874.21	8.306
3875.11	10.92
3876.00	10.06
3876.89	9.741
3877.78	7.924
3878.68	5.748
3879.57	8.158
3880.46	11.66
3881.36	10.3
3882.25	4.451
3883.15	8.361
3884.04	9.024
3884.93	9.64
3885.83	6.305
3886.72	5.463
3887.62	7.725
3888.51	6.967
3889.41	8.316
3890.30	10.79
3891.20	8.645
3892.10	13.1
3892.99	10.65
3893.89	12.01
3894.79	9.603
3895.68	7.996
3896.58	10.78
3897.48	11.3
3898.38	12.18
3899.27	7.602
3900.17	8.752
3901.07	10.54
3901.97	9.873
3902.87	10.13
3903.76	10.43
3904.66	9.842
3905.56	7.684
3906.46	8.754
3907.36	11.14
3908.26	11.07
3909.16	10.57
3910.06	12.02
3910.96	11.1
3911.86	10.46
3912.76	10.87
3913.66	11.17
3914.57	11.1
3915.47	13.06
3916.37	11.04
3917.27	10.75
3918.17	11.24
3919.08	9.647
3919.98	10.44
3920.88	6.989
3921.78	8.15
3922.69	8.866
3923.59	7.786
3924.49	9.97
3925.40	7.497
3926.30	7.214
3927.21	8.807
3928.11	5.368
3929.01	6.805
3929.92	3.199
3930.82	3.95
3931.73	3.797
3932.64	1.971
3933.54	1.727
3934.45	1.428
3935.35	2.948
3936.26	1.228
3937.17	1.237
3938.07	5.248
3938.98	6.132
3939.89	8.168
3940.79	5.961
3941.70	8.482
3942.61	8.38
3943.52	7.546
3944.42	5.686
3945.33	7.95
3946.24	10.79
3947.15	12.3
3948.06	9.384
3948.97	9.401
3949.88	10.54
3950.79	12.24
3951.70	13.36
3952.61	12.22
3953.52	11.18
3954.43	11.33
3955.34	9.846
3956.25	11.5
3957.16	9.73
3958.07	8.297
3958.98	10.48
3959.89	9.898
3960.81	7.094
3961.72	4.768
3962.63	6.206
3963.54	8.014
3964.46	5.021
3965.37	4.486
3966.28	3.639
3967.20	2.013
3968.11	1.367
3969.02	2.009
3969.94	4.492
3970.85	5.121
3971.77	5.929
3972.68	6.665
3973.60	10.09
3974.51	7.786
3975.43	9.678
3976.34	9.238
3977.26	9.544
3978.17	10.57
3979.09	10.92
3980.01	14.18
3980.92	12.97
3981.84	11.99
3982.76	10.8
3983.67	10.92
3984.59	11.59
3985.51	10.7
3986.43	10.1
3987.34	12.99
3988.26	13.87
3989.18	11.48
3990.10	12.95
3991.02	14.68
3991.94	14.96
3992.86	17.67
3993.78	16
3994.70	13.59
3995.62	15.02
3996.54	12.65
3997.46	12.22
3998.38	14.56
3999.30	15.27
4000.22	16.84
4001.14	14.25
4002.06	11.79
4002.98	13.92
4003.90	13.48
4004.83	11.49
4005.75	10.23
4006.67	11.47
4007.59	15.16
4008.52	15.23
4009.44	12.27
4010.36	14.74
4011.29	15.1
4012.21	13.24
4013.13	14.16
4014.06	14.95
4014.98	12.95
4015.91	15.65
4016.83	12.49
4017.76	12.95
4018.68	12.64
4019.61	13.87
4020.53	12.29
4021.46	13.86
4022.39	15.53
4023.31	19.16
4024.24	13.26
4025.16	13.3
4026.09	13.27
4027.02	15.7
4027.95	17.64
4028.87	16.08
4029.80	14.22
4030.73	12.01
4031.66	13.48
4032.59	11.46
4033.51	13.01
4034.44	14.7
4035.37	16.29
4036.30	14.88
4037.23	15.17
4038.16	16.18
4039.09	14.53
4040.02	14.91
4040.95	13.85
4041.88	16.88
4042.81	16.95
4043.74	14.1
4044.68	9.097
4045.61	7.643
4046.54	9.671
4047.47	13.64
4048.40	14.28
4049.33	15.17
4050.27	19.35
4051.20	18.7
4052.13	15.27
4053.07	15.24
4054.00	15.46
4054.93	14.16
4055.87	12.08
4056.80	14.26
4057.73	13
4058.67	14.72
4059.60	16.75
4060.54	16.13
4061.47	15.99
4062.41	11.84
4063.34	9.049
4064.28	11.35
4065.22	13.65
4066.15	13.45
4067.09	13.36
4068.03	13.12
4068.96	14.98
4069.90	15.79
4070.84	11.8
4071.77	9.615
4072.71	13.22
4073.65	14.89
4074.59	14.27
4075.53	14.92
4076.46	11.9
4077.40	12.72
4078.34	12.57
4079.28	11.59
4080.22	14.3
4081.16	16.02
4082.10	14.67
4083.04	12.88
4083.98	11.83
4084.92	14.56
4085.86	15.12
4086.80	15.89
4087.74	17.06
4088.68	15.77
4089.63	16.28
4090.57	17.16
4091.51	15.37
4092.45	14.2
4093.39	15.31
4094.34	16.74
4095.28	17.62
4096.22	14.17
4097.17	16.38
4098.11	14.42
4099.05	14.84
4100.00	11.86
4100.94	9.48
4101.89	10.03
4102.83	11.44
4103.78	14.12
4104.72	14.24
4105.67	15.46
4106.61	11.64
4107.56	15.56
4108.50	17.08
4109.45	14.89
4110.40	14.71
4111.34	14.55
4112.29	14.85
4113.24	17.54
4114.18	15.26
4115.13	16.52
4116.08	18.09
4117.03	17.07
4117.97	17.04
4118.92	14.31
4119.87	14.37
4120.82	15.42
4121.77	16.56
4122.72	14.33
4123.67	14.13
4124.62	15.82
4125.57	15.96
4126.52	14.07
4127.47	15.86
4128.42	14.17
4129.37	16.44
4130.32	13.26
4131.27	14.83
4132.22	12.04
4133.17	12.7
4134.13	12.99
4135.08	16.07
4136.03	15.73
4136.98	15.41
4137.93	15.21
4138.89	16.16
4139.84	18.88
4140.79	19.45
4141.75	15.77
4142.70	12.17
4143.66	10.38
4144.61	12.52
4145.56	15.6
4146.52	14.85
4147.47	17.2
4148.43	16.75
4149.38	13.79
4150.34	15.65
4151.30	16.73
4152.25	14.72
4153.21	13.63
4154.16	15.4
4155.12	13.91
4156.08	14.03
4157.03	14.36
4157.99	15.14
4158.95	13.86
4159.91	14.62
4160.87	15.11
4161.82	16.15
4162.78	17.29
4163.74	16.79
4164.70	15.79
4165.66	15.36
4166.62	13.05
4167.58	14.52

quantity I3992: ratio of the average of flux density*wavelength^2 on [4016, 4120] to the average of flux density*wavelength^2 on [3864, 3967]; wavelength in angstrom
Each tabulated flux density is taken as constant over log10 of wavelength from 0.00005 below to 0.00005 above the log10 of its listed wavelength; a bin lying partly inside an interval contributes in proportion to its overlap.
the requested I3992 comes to 1.8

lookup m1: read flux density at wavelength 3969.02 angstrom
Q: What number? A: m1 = 2.009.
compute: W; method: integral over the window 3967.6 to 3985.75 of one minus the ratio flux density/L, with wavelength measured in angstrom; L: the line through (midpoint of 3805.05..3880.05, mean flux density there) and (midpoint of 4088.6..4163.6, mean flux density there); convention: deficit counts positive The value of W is 4.4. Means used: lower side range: 8.48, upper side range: 15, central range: 8.79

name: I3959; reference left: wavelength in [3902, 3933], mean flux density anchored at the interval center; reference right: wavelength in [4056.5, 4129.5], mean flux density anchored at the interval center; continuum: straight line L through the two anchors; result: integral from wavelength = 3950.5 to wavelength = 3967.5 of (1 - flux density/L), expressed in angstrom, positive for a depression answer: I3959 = 2.8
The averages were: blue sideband 8.94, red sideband 14.5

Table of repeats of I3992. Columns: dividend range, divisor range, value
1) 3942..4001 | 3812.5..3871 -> 1.30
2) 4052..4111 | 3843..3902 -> 1.70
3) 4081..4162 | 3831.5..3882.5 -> 2.00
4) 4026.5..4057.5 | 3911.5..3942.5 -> 2.14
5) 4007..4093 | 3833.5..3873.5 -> 1.81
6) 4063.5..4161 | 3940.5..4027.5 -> 1.39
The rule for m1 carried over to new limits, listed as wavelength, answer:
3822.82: 10.22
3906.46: 8.754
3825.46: 4.052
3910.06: 12.02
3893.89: 12.01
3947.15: 12.3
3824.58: 6.376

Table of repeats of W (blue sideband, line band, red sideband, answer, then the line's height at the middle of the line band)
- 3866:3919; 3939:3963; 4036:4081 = 3.84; 11.1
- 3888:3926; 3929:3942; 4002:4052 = 8.26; 11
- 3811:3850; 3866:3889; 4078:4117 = 1.77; 9.03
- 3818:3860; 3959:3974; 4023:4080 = 7.75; 11.5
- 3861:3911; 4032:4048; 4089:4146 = -0.84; 13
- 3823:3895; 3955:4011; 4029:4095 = 6.36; 11.9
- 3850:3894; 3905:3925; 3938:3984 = -3.37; 8.7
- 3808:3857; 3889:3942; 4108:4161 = 8.65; 10.2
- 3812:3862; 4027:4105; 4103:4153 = -3.15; 13.6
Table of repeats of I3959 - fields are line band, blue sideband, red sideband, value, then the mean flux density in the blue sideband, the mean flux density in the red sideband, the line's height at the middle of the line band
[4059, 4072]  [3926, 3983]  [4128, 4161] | -1.85 angstrom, 7.46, 14.8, 11.8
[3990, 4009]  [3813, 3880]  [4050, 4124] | -2.78 angstrom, 8.21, 14.5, 12.2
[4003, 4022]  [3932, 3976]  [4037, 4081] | -4.49 angstrom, 7.1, 13.9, 10.9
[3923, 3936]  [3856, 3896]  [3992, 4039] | 6.77 angstrom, 8.76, 14.2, 10.8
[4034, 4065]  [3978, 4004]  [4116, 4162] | -0.74 angstrom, 13.2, 15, 13.9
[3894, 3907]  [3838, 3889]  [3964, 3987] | -1.87 angstrom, 8.73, 8.1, 8.52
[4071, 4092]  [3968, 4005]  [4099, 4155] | -0.64 angstrom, 11.5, 14.8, 13.7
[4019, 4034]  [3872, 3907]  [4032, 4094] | -1.34 angstrom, 9.03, 14.2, 13.1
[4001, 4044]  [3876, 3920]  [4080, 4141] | -4.44 angstrom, 9.72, 15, 12.8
